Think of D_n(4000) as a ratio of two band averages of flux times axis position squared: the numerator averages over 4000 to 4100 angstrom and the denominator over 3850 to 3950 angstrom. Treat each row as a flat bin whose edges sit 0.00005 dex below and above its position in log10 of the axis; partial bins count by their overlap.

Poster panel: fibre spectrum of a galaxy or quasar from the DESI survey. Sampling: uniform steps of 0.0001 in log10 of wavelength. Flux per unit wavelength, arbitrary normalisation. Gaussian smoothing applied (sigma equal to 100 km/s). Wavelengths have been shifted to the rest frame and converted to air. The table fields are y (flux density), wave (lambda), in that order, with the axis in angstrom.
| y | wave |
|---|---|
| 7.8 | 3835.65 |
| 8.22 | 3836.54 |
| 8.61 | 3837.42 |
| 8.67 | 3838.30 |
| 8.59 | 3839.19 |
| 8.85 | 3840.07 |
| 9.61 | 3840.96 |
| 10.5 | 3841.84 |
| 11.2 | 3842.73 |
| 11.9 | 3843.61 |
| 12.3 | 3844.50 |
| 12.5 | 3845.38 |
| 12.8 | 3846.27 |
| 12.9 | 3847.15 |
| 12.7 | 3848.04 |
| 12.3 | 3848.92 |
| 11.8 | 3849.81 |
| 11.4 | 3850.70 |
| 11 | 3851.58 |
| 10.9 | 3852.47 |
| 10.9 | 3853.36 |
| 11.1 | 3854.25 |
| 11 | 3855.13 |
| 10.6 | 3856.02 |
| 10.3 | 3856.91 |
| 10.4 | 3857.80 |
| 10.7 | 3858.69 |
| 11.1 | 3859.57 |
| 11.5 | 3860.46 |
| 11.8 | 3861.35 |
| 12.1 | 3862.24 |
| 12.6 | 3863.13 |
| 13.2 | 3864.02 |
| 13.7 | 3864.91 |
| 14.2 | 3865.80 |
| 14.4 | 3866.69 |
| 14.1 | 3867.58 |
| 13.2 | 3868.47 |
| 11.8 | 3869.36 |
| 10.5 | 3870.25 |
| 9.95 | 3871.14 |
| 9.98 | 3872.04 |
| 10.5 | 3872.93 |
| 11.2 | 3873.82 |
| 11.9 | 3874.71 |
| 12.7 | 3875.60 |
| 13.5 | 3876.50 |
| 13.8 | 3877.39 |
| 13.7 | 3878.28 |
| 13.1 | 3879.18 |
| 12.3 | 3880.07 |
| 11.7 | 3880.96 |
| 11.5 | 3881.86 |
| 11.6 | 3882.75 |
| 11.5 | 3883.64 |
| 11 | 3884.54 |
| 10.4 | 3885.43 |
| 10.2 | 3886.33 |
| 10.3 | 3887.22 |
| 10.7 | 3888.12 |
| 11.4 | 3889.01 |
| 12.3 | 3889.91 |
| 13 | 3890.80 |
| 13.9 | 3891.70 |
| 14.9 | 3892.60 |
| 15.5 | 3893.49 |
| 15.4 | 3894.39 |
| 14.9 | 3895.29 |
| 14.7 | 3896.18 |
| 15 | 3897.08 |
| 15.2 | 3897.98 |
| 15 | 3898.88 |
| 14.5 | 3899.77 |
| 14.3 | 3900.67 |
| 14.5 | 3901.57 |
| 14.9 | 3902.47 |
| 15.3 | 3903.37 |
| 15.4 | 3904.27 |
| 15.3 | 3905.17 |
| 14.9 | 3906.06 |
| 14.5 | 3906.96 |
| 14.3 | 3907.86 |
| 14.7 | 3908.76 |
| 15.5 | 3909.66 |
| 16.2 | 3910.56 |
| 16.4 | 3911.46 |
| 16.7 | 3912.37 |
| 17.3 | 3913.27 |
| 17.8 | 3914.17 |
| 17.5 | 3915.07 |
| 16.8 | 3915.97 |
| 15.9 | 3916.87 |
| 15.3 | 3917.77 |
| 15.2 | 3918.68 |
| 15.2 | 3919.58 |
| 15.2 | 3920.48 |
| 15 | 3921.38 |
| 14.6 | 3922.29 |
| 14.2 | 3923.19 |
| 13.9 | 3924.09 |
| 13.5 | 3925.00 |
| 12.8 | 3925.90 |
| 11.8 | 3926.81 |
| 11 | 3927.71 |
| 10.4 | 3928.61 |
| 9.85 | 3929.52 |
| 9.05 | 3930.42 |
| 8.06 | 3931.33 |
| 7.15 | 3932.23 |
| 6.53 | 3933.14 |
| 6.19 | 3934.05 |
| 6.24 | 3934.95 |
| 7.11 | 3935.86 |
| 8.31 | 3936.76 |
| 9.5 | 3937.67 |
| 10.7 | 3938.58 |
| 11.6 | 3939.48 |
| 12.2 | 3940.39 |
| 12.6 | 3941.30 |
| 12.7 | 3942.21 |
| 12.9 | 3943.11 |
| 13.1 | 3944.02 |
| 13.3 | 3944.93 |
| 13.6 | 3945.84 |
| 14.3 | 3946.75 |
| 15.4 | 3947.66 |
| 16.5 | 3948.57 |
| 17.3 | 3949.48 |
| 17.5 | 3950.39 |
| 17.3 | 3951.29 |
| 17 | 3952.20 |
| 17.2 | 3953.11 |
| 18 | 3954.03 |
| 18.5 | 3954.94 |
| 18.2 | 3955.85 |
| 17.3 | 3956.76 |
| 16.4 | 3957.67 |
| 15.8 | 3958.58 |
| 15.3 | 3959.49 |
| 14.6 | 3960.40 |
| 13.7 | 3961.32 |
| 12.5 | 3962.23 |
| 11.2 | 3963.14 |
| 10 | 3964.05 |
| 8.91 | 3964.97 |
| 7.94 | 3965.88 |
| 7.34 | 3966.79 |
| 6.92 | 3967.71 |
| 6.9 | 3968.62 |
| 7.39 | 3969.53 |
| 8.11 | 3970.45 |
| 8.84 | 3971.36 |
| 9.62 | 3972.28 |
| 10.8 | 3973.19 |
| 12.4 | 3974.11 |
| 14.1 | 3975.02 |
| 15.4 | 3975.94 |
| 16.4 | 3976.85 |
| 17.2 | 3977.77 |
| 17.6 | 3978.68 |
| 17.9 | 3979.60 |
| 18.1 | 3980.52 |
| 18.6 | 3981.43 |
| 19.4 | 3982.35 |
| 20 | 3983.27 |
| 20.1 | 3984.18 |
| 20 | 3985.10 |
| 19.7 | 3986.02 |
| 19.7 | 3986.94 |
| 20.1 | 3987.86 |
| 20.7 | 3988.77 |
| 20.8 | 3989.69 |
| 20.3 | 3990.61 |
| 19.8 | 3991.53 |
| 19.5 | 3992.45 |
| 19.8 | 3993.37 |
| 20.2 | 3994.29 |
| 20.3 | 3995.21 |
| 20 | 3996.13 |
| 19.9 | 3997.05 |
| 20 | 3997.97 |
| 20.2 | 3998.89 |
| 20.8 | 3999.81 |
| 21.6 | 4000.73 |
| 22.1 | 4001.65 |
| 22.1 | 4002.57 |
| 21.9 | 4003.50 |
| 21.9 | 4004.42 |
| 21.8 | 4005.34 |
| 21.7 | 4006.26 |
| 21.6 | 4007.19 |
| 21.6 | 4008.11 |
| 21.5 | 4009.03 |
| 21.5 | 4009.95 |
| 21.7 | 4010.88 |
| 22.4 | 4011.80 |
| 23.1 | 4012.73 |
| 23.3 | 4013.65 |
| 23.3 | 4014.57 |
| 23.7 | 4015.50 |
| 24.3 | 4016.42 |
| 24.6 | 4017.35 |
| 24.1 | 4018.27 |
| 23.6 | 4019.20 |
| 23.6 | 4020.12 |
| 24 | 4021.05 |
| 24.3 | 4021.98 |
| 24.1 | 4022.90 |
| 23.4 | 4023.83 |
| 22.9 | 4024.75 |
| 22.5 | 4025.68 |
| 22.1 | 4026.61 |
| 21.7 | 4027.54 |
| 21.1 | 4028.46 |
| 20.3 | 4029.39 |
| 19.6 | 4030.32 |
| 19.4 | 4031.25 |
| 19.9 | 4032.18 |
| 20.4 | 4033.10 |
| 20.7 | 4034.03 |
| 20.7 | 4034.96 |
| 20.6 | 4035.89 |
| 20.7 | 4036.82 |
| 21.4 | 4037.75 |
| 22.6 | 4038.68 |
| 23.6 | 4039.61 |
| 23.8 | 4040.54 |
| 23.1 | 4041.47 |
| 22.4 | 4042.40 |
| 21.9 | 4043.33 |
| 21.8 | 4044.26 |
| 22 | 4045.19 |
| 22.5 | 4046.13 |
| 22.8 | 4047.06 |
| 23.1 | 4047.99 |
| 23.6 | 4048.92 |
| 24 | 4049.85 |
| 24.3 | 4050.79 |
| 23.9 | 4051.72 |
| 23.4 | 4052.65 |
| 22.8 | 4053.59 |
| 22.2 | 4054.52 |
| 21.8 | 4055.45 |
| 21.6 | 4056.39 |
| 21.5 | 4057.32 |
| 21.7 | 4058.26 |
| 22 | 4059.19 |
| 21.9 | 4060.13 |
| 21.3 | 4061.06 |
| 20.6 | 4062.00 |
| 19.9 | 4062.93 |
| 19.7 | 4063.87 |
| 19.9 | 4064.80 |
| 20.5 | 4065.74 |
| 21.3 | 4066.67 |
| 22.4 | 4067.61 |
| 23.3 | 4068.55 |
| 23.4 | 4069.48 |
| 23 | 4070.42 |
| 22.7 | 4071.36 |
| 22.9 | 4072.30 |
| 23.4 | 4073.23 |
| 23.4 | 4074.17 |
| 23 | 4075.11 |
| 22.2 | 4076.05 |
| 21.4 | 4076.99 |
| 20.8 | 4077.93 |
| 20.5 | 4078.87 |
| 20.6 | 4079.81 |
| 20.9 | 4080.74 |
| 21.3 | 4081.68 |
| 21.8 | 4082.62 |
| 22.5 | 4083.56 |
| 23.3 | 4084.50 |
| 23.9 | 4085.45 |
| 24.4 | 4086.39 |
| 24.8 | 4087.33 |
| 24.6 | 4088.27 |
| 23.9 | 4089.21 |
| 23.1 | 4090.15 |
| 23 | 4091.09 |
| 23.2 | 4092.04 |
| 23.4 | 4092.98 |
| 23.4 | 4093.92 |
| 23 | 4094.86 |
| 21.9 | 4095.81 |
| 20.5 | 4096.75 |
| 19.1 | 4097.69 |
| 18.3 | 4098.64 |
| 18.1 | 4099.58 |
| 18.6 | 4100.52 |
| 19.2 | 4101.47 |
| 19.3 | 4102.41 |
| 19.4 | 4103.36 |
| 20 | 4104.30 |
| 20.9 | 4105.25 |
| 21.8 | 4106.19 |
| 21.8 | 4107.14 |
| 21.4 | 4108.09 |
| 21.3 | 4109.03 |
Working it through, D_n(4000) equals 1.87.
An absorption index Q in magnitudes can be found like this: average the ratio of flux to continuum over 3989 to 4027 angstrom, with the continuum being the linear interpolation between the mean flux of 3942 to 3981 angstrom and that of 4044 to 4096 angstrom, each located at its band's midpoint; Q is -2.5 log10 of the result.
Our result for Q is -0.25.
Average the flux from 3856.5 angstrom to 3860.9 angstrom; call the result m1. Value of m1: 10.8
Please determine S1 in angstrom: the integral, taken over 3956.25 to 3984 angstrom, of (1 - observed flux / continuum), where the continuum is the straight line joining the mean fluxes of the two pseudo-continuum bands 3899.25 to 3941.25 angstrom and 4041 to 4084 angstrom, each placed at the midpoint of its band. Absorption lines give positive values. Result 5.1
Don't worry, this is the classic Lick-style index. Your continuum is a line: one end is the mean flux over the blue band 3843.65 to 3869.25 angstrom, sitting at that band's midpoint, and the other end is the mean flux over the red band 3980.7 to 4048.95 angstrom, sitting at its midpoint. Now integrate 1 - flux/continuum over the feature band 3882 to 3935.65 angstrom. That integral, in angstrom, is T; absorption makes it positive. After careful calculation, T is 6.2 angstrom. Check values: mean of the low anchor 12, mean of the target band 13.4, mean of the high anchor 21.6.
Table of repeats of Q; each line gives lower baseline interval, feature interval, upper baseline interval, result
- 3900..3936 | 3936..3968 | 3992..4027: 0.22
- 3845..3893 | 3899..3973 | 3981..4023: 0.24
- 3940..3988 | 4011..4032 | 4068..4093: -0.22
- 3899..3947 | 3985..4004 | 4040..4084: -0.15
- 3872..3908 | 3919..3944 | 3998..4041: 0.40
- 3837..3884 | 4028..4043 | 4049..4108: -0.07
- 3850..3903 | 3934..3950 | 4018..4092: 0.32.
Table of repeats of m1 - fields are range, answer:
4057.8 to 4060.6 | 21.9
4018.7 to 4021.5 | 23.7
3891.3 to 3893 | 14.4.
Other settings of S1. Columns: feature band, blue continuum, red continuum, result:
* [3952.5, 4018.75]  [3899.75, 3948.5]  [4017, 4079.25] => 0.1 angstrom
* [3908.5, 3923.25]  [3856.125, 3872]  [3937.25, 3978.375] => -3.8 angstrom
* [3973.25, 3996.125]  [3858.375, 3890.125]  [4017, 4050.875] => 0.7 angstrom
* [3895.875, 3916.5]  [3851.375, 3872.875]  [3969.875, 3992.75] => -2.8 angstrom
